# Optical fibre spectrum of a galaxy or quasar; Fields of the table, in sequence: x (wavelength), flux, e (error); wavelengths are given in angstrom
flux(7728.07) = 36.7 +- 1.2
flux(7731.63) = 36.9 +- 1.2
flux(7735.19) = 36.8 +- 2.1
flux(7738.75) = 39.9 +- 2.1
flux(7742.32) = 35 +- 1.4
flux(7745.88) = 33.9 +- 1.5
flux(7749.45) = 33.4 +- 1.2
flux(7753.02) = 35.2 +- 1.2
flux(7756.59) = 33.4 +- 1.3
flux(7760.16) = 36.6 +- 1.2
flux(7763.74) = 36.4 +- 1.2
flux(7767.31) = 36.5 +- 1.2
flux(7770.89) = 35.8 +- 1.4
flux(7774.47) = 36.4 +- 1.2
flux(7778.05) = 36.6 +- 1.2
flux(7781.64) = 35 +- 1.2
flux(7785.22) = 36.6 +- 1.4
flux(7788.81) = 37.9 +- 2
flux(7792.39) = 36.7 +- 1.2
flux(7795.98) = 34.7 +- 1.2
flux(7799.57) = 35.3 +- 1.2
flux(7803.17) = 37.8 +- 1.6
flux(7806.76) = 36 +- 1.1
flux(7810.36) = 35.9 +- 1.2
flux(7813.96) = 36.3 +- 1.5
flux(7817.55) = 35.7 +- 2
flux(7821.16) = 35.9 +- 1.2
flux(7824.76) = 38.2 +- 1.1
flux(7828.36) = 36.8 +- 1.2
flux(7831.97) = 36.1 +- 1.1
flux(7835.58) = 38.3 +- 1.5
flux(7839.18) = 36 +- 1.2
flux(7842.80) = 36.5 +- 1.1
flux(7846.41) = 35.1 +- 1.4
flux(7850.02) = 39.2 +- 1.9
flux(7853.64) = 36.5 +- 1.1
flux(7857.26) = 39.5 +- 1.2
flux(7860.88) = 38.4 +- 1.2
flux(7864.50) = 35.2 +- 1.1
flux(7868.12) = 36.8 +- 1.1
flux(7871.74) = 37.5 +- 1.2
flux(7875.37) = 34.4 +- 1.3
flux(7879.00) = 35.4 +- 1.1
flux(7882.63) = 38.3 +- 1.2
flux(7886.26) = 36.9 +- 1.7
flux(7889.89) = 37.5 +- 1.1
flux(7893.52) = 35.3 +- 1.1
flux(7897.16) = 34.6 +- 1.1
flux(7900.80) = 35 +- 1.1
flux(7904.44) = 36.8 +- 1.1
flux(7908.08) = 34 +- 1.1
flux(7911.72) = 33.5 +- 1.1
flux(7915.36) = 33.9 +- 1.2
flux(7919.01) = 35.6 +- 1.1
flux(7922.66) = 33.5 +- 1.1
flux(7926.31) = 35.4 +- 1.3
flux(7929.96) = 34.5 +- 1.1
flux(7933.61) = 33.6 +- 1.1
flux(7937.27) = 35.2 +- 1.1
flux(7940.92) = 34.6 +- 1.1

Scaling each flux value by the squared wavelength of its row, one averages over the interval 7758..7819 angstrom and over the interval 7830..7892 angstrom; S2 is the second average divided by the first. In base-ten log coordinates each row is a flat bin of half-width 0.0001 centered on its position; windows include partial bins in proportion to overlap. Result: 1.0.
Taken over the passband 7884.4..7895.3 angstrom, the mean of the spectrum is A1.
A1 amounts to 36.6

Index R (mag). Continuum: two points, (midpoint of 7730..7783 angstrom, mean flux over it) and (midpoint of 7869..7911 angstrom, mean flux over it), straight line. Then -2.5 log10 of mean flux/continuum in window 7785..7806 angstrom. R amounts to -0.02 mag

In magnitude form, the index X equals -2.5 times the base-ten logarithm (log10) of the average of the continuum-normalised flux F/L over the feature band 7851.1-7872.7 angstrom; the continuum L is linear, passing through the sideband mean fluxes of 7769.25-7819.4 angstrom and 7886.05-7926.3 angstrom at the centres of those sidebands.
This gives -0.06 mag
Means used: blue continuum 36.2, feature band 37.4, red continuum 35.1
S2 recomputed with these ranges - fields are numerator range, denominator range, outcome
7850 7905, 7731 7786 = 1.05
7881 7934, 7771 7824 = 1.00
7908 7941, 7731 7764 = 1.01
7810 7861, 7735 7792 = 1.05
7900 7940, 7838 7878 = 0.96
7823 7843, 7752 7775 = 1.05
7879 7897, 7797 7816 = 1.03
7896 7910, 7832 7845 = 0.97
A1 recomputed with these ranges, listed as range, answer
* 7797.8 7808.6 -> 36.3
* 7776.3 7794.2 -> 36.6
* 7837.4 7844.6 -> 36.2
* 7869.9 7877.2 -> 35.9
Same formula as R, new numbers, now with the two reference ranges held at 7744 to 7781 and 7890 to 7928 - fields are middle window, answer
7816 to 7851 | -0.05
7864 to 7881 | -0.03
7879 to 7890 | -0.07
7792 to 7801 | 0.00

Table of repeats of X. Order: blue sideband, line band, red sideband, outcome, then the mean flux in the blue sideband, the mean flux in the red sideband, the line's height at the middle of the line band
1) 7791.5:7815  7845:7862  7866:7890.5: -0.04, 36.1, 36.6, 36.4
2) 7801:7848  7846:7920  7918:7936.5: -0.02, 36.5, 34.5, 35.4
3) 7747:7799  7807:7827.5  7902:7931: -0.03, 35.8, 34.7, 35.4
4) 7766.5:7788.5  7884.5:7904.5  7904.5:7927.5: -0.04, 36.2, 34.5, 34.8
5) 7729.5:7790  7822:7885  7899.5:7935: -0.05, 36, 34.6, 35.2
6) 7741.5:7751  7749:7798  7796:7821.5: -0.03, 34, 36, 34.9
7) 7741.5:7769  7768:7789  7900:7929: -0.04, 35.1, 34.7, 35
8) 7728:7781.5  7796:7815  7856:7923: -0.01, 35.9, 35.9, 35.9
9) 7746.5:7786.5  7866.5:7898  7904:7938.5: -0.05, 35.6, 34.5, 34.8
